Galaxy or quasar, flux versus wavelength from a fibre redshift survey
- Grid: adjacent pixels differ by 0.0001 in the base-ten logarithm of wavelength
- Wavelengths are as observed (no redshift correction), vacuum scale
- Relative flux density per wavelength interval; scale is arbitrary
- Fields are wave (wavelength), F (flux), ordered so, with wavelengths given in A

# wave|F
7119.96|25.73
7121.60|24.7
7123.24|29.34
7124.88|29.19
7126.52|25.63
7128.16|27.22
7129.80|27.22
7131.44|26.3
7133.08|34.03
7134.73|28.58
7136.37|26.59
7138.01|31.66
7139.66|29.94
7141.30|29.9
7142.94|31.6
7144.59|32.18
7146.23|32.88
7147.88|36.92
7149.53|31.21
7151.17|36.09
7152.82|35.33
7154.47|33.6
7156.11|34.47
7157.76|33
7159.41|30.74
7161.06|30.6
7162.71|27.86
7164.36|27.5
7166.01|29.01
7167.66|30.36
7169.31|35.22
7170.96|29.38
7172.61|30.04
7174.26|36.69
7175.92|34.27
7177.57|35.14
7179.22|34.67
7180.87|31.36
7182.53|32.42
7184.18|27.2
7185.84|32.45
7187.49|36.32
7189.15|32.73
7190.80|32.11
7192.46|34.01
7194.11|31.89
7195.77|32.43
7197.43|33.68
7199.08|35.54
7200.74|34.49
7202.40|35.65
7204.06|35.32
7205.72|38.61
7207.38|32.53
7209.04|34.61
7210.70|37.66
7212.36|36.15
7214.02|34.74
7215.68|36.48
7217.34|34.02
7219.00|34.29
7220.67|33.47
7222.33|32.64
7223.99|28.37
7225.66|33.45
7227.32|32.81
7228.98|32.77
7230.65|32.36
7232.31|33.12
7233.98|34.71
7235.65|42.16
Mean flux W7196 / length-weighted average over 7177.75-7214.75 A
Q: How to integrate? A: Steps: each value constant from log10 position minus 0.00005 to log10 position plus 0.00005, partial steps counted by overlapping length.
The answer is 34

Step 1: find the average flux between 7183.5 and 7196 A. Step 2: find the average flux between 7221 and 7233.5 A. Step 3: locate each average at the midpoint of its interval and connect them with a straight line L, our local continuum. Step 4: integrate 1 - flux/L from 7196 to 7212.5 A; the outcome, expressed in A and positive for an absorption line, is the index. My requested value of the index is -1.5 A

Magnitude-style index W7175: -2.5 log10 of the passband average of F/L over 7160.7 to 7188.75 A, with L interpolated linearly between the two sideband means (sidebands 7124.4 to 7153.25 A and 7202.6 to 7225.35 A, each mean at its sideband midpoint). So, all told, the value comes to 0.02 mag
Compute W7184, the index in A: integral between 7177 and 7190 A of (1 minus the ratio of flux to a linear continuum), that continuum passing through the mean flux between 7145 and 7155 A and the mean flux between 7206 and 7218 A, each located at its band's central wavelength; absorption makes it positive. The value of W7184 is 0.8 A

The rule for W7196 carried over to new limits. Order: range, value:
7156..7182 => 31.8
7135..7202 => 32.3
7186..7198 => 33.3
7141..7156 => 33.5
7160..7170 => 30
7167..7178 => 33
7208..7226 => 34.2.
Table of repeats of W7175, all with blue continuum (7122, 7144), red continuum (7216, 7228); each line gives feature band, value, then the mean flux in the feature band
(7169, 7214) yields -0.07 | 33.8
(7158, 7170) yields 0.00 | 30.3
